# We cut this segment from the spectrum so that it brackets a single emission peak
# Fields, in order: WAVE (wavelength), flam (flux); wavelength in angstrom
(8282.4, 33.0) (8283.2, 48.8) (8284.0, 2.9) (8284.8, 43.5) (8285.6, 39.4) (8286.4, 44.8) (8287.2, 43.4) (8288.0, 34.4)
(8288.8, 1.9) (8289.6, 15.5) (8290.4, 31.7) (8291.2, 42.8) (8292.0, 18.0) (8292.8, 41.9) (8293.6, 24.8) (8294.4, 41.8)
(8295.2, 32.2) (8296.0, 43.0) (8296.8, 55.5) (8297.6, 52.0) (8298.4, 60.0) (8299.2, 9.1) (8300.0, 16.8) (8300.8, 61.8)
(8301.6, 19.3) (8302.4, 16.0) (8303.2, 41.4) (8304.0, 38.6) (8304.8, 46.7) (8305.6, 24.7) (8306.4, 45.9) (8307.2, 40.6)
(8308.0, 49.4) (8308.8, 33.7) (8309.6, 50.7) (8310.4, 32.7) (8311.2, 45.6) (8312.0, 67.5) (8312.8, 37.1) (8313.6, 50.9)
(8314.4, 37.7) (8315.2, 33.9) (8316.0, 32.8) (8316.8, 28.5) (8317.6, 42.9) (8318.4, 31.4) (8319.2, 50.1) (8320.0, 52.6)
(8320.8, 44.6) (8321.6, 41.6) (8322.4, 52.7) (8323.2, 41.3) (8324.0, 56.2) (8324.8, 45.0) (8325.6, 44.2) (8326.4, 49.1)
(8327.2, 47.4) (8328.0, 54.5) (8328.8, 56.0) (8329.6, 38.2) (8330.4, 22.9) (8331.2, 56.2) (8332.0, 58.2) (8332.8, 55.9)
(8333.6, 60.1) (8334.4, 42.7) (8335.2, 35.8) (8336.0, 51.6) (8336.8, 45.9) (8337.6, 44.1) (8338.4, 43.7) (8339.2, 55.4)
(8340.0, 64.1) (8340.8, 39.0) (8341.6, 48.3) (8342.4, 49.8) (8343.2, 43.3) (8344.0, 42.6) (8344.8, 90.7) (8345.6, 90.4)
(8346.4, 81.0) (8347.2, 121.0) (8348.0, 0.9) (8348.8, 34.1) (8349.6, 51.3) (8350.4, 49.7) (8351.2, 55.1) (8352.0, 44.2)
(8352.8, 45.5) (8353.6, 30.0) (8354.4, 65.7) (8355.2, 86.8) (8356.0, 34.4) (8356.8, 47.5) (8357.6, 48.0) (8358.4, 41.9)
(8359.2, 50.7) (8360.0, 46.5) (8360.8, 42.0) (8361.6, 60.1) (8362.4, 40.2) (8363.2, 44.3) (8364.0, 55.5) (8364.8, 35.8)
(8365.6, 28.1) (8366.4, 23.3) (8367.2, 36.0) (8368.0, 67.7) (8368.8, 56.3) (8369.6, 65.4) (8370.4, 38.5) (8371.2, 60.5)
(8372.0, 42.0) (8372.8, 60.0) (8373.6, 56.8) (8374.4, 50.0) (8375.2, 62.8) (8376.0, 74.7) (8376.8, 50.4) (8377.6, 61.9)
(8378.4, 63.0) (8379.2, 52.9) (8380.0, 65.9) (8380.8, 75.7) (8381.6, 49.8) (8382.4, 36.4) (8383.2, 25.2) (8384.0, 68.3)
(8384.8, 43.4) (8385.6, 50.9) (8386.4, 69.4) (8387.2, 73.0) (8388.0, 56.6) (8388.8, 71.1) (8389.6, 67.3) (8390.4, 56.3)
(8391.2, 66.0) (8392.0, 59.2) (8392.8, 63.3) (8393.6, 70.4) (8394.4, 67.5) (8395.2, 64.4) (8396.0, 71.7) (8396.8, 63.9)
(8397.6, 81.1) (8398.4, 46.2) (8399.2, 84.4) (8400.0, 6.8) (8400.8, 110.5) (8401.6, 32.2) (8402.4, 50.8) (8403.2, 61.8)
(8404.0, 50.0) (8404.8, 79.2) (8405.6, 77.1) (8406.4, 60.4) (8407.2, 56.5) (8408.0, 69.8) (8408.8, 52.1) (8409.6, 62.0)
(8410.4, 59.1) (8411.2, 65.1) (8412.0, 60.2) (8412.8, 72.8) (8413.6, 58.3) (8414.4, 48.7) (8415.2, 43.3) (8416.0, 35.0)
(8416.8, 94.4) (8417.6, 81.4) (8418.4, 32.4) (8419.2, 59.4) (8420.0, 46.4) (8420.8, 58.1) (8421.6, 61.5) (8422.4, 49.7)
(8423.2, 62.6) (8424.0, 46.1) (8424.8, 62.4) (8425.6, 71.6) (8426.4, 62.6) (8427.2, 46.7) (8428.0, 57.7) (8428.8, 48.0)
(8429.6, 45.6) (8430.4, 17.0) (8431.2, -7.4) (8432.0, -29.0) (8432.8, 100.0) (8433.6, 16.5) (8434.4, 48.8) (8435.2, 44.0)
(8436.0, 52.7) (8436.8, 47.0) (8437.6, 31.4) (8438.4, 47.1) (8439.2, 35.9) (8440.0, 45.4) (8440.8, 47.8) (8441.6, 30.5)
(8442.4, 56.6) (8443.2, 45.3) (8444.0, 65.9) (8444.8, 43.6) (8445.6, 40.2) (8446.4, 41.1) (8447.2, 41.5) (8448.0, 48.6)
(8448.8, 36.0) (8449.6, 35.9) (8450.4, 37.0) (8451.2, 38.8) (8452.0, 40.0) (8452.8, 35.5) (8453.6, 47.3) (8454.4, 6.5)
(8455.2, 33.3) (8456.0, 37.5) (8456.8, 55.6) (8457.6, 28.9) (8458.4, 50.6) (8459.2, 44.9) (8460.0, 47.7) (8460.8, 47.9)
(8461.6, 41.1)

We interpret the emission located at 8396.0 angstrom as C III]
